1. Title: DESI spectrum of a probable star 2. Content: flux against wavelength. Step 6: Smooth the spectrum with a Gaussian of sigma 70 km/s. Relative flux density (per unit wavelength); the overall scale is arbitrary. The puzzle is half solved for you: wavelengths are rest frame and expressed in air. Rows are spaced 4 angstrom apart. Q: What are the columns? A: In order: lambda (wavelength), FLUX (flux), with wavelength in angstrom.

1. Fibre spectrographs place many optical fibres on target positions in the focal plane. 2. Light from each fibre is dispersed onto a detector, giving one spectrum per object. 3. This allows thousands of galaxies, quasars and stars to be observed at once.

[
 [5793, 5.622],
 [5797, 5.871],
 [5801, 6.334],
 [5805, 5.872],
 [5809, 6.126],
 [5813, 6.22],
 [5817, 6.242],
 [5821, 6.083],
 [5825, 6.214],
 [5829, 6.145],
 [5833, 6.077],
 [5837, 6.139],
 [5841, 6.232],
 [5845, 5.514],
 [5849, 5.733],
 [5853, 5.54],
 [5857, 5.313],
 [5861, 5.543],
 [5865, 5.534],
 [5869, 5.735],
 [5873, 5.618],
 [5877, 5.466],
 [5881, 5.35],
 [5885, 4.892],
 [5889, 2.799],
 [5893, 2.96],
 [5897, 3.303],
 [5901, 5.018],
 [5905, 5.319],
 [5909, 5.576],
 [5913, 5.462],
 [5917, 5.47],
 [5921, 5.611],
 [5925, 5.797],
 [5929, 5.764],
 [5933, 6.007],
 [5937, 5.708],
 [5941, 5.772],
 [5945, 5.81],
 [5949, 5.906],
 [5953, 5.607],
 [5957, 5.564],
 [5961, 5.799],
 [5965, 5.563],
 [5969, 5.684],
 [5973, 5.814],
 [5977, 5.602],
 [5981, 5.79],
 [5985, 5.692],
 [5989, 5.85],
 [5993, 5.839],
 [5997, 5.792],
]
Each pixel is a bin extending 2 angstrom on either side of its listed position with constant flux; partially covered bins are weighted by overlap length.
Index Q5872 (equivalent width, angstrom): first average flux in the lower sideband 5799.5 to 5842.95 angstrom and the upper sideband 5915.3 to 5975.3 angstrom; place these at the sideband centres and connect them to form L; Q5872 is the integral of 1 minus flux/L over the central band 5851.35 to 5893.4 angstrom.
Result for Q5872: 6.5 angstrom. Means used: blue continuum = 6.15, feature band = 5.05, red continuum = 5.73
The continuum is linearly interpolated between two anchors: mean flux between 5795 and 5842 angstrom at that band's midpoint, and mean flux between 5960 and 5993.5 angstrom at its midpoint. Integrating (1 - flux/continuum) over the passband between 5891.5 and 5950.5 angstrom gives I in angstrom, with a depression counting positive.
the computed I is 5.5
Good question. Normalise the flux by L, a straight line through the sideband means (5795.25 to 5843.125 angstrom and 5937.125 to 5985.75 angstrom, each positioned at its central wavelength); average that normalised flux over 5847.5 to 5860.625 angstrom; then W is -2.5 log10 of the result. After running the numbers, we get 0.10 mag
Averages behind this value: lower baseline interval 6.13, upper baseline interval 5.72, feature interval 5.52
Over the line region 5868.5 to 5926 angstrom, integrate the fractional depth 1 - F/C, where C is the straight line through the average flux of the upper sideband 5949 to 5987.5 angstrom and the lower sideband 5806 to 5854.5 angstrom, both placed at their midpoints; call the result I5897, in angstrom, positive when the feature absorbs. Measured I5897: 9.2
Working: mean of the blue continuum 6.02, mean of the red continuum 5.69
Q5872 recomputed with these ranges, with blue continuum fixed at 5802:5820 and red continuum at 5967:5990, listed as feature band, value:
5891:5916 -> 5.4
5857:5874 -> 1.2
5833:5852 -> 0.5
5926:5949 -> 0.0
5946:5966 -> 0.3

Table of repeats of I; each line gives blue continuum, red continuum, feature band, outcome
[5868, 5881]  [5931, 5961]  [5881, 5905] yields 6.7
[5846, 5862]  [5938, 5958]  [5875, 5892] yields 3.2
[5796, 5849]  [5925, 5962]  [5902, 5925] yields 1.4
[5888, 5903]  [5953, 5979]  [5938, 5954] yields -2.3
